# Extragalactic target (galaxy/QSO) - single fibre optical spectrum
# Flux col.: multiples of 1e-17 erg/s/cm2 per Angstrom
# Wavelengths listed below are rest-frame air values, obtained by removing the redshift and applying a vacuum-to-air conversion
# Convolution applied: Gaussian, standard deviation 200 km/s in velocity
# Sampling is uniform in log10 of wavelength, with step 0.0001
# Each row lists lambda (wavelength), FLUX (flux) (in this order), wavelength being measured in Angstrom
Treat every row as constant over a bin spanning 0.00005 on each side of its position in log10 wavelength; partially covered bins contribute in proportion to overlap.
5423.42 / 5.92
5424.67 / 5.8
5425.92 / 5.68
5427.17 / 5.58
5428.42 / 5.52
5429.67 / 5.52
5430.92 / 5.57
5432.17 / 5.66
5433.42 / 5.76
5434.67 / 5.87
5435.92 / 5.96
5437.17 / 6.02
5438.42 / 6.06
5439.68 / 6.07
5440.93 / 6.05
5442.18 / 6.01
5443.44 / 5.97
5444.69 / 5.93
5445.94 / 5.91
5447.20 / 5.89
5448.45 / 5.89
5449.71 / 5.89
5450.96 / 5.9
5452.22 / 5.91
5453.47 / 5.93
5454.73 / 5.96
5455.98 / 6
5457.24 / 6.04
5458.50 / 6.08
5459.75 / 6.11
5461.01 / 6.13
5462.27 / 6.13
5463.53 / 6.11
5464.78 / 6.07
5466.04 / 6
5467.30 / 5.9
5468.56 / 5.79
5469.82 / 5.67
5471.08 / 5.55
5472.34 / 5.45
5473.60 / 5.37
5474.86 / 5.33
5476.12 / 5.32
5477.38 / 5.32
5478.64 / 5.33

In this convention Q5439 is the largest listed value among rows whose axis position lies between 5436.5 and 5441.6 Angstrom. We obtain 6.07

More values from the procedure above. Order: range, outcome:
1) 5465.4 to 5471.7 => 6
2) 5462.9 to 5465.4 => 6.11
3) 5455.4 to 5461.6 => 6.13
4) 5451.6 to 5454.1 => 5.93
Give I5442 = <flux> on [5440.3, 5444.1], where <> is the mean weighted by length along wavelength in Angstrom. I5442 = 6.01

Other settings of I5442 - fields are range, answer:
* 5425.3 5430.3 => 5.57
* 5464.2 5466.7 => 6.03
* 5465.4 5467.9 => 5.94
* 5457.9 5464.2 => 6.12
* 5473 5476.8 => 5.34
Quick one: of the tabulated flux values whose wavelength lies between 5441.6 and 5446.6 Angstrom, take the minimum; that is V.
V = 5.91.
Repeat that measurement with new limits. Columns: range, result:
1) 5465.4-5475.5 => 5.33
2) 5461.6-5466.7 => 6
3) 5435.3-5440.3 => 5.96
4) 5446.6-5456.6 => 5.89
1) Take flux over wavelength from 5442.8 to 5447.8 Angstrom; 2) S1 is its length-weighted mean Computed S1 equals 5.92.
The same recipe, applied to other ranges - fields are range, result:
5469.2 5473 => 5.55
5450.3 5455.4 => 5.93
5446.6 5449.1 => 5.89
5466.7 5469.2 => 5.84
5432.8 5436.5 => 5.87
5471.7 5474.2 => 5.41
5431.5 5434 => 5.71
